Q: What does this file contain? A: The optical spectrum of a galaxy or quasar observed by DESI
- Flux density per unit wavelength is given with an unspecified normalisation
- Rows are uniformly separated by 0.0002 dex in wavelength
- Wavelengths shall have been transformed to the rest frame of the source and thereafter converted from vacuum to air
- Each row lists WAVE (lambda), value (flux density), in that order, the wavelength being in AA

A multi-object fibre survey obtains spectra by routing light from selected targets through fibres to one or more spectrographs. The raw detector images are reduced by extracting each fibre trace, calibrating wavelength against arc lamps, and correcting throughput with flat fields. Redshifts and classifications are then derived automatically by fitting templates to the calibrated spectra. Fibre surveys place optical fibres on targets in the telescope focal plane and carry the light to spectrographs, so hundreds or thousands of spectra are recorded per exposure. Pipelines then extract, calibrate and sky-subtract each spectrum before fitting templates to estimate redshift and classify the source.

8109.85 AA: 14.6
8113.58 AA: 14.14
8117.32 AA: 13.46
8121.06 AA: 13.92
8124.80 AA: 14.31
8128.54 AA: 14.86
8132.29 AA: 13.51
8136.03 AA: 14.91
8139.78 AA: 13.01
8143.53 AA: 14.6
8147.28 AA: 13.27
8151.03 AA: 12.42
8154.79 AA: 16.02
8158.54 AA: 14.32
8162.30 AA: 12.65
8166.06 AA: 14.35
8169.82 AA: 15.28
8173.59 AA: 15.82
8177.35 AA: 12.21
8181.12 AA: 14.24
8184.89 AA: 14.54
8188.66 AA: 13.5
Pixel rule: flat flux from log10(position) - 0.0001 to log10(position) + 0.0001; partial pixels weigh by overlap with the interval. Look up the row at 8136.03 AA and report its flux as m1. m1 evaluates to 14.91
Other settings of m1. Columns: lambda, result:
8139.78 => 13.01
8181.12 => 14.24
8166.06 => 14.35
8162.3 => 12.65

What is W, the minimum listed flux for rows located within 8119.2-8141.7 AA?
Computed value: 13.01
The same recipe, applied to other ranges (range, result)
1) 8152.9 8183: 12.21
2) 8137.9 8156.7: 12.42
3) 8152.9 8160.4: 14.32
